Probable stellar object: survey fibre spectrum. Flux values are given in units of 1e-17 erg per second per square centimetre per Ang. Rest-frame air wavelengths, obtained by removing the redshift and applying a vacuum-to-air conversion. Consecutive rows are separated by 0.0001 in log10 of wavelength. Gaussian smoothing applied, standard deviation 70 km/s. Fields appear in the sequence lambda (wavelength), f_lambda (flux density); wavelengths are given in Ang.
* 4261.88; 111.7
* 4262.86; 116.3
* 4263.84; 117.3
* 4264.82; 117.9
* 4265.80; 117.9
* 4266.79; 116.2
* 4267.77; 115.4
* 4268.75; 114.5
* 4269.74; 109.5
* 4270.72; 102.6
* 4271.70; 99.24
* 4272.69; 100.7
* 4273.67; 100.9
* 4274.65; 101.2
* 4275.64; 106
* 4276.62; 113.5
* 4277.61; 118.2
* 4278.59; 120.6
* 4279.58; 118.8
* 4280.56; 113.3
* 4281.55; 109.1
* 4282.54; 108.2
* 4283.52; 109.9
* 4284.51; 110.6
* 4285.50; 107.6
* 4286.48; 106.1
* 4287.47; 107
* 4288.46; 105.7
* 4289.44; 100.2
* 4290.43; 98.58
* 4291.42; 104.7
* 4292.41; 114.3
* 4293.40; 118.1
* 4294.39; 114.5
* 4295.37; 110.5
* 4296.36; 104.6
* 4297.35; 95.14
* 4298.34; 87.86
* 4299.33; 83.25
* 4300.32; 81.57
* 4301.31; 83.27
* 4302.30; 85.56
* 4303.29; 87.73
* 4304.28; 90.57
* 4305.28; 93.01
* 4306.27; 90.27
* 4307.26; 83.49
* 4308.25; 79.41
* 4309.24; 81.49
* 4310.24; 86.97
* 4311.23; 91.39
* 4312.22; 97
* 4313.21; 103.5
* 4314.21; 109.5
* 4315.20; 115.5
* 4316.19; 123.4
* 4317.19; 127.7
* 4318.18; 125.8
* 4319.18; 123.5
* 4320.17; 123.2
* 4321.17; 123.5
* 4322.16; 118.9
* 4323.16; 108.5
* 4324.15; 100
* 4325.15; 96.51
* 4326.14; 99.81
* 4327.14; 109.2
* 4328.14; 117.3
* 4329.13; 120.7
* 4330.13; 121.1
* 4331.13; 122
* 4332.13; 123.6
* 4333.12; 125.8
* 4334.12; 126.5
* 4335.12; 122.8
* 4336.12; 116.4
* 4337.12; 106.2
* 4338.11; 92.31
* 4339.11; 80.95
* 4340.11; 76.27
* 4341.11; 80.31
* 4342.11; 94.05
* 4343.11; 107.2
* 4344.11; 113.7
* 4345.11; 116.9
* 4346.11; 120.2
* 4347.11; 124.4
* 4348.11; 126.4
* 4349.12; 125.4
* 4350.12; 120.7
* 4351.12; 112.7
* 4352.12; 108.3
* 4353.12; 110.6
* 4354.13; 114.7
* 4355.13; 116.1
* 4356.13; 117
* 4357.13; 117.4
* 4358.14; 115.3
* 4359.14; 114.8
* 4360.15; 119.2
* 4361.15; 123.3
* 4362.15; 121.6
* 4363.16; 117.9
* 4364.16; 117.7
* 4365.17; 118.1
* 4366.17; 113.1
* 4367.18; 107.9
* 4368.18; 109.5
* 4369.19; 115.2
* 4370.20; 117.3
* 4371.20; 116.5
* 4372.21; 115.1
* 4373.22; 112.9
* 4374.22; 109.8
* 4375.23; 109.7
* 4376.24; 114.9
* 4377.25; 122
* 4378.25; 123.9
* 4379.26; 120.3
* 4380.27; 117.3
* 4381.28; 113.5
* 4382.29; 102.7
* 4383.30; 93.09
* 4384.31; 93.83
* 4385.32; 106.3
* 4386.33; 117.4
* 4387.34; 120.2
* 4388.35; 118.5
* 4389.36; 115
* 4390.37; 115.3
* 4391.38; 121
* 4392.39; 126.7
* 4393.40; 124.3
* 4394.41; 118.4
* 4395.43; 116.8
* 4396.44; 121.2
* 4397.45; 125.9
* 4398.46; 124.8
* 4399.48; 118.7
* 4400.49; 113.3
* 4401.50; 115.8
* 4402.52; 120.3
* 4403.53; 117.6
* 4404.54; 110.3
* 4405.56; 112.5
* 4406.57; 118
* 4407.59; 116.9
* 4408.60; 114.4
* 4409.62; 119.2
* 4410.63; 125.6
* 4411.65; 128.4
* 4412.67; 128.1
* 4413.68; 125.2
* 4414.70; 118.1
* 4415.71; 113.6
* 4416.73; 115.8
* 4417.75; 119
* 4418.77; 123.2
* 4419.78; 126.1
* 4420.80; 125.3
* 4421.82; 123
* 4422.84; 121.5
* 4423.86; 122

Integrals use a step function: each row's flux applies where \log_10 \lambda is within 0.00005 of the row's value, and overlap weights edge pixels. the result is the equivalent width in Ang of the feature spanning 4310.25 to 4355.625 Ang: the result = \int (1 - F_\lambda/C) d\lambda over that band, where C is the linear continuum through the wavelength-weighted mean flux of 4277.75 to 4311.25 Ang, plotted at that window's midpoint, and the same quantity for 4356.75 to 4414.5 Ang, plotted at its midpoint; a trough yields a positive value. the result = -2.1 Ang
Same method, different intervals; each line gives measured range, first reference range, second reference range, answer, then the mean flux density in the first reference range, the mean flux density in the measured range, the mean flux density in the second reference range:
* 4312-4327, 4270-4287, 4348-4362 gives -0.01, 109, 113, 117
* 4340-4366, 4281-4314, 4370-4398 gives -1.15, 98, 114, 115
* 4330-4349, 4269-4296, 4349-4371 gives 0.59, 109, 110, 116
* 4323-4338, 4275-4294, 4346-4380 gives -0.01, 110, 114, 117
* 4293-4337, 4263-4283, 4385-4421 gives 3.16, 111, 106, 119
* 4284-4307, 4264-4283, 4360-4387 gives 2.57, 111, 99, 114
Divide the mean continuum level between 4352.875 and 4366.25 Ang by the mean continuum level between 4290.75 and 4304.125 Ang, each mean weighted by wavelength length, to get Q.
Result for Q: 1.20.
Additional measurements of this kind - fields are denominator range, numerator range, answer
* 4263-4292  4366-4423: 1.07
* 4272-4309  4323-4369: 1.11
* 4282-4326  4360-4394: 1.12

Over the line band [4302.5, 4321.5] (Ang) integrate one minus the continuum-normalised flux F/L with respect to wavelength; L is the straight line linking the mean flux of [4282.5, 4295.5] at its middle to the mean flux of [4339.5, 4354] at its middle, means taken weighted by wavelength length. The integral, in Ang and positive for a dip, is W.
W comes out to 1.1 Ang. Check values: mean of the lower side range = 108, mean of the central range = 103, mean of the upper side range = 110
